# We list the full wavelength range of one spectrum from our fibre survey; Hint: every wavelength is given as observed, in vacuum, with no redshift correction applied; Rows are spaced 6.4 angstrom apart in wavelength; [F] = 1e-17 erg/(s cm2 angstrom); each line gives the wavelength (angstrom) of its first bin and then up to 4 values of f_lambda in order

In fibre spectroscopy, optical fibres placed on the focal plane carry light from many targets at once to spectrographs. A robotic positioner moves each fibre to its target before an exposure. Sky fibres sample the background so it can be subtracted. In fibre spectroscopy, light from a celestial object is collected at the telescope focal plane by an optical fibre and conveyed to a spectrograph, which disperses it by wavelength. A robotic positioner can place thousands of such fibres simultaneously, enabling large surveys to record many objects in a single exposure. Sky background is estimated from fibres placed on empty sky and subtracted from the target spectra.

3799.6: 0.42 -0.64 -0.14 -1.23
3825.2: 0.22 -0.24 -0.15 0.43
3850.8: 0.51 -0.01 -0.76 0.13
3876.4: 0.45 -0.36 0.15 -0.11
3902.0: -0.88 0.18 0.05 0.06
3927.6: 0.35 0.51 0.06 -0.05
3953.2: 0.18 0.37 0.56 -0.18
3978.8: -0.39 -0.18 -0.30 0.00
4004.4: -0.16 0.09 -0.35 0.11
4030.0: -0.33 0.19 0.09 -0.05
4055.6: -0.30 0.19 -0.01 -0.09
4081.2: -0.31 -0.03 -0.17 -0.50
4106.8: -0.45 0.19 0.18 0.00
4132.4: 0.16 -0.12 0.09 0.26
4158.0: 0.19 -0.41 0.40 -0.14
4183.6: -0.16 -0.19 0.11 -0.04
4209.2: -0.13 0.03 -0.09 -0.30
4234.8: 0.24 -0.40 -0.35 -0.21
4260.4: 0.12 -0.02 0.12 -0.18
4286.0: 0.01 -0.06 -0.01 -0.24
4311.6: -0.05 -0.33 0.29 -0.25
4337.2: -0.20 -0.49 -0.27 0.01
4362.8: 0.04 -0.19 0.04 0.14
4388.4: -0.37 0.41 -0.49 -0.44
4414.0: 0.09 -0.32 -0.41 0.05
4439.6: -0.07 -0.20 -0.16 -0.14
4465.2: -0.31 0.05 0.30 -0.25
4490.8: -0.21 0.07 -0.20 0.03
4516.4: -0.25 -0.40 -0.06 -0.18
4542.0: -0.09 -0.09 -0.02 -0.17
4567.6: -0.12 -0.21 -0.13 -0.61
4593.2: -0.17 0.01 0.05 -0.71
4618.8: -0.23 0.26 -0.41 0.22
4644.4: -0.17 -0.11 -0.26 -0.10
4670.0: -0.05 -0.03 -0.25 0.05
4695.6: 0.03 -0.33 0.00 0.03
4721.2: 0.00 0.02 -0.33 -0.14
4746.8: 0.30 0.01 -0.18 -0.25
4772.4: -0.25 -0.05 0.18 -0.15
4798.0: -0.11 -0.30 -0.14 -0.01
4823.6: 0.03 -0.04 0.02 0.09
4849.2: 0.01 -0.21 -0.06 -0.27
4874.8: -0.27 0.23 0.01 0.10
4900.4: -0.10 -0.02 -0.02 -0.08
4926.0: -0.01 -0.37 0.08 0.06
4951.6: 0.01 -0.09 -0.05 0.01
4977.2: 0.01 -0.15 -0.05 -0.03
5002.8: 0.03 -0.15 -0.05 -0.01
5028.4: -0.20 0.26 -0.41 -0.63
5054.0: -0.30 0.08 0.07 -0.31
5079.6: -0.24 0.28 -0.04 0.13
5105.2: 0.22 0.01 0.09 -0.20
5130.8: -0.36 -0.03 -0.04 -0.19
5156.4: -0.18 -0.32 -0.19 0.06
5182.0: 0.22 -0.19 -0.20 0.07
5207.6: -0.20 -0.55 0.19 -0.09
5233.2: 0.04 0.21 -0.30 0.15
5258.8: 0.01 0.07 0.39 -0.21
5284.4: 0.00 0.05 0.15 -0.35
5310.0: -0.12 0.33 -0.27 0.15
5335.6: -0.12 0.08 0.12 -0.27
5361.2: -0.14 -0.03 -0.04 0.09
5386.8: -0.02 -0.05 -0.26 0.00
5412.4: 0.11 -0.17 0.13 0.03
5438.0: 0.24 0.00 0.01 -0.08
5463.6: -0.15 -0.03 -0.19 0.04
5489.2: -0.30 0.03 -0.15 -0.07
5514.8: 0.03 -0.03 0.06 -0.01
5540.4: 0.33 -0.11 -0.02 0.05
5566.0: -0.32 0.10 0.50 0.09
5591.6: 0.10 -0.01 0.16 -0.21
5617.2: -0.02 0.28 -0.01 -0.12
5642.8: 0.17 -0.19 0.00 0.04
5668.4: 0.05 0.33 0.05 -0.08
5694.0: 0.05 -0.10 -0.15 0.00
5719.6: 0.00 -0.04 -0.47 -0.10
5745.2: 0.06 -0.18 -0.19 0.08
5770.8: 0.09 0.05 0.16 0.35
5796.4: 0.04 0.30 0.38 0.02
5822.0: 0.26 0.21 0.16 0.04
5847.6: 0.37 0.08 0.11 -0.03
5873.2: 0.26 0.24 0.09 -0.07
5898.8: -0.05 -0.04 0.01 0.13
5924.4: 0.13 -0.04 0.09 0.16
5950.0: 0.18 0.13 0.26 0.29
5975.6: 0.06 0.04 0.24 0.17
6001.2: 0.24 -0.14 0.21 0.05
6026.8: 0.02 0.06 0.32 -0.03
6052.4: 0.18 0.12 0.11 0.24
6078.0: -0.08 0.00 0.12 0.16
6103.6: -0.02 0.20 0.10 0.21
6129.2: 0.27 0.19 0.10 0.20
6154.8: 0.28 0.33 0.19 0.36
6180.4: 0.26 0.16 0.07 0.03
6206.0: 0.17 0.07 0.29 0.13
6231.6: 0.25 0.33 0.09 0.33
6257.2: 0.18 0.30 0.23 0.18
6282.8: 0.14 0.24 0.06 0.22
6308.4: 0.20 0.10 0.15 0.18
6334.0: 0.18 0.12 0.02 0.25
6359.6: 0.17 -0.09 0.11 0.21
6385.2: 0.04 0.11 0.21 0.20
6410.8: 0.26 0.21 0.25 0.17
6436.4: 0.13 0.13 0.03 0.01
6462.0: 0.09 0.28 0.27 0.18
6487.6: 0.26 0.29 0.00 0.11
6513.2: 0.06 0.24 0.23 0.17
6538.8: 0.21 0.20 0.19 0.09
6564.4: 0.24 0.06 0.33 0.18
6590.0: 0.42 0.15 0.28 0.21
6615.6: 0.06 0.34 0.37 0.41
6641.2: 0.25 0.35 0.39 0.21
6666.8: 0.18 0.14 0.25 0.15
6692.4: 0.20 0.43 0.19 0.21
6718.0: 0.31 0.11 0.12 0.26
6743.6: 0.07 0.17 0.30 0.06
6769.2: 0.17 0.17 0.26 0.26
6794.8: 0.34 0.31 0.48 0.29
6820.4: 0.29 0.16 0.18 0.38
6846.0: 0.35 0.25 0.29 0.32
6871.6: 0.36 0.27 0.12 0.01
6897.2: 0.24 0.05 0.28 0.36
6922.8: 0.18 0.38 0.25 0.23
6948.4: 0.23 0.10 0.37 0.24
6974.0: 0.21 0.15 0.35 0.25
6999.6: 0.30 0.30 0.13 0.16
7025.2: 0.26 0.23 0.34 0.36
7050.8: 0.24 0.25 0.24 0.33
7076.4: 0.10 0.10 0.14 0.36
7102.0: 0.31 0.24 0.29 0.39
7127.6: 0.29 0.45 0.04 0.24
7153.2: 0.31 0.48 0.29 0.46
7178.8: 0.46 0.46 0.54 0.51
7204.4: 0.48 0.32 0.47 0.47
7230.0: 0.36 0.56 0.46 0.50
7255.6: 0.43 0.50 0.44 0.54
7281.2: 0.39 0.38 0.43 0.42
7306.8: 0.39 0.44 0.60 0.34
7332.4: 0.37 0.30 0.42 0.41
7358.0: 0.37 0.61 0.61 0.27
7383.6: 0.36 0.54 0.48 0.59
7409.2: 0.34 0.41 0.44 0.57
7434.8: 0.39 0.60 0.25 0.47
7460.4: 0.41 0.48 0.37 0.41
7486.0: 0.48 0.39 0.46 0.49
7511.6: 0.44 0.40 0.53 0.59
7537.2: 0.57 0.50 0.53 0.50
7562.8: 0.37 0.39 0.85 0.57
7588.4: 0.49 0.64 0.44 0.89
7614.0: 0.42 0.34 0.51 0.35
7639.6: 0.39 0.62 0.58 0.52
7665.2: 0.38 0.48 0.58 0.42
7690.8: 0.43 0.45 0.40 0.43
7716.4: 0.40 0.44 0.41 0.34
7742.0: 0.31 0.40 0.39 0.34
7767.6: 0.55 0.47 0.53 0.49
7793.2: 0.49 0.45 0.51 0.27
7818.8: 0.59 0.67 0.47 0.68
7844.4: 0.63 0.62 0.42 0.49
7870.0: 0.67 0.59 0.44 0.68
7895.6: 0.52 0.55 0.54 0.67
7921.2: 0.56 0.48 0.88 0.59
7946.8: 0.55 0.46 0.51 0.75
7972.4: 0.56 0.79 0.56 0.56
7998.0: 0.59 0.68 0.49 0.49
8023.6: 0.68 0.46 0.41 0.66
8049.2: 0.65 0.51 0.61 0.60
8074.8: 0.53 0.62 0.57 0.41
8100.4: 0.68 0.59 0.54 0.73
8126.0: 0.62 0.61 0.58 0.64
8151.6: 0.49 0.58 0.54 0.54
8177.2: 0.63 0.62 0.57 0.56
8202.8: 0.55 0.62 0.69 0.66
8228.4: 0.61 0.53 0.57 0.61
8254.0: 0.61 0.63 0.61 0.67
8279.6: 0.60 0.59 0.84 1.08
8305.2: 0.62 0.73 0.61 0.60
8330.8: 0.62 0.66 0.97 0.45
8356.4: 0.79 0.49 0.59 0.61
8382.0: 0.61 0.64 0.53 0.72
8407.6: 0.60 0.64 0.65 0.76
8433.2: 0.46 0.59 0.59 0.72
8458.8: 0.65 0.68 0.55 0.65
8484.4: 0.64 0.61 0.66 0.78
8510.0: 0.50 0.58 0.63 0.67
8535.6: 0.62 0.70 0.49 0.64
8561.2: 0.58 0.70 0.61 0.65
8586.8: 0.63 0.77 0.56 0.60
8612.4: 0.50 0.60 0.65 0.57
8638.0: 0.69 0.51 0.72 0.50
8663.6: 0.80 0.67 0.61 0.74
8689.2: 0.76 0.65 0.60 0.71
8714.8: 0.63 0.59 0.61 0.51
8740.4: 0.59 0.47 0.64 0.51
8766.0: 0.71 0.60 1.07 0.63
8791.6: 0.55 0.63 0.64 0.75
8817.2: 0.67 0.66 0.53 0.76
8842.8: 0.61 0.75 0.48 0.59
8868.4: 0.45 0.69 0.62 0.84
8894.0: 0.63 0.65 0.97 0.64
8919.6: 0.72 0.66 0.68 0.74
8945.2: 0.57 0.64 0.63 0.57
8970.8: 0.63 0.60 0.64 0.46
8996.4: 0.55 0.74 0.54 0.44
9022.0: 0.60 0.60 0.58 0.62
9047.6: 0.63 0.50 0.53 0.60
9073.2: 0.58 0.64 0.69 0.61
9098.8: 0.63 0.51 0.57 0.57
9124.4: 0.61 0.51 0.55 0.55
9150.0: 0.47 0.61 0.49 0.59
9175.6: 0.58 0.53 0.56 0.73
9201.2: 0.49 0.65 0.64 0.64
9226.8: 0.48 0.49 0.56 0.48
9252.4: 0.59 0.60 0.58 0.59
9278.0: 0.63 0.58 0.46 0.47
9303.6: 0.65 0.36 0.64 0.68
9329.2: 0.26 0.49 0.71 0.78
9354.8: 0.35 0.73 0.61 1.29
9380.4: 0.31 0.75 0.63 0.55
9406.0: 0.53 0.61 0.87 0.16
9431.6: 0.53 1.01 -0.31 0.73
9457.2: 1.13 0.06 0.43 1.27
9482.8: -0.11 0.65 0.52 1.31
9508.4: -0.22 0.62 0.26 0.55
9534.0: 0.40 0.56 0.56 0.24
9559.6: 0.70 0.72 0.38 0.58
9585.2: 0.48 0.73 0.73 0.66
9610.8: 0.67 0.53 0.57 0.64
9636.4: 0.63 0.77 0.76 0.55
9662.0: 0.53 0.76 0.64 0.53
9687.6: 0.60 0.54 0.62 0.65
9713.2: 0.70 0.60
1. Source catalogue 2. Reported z 0.799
